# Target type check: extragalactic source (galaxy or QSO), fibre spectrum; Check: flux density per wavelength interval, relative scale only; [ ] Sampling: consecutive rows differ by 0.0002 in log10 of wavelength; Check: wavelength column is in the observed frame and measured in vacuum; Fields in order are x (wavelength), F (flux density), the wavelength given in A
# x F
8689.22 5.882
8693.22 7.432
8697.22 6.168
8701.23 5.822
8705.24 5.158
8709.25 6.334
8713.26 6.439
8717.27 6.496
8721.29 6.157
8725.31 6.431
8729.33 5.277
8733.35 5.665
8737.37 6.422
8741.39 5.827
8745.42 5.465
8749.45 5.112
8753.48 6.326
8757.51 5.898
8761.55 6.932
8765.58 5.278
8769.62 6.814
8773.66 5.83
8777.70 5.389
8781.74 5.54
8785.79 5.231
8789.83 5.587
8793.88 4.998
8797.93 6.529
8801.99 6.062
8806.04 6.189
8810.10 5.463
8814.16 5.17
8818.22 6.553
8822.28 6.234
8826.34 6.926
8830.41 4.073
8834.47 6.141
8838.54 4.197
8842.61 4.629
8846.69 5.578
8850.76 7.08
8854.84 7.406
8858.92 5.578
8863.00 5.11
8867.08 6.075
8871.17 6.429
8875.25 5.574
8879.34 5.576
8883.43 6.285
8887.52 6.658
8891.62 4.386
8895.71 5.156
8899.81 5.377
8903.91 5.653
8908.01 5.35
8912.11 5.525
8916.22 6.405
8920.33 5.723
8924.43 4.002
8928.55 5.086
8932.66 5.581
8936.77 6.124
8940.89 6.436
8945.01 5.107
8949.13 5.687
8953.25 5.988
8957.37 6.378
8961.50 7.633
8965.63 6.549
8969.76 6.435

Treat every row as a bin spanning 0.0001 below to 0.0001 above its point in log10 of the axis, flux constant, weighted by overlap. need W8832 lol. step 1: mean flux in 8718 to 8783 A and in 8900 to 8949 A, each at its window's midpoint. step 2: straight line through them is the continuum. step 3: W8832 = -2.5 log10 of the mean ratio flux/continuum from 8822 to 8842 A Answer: 0.07 mag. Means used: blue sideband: 5.91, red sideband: 5.54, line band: 5.39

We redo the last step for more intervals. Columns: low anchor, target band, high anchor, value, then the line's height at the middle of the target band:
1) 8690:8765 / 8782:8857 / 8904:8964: 0.03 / 5.94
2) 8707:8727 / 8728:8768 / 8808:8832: 0.06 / 6.18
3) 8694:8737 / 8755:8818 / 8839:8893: 0.02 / 5.95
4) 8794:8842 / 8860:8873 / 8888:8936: -0.06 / 5.53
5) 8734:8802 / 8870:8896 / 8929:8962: 0.04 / 5.94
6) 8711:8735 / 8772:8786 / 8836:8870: 0.08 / 5.93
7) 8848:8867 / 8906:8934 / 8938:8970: 0.16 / 6.26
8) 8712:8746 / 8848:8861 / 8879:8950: -0.16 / 5.71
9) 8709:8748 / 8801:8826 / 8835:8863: -0.04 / 5.81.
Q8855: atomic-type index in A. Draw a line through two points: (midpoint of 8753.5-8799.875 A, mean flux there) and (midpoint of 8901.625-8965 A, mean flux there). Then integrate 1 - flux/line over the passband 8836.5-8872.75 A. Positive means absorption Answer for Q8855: 0.2 A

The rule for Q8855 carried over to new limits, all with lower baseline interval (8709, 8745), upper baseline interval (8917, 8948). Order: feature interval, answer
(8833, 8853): 0.7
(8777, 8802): 1.3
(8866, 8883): -0.9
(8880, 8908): 0.1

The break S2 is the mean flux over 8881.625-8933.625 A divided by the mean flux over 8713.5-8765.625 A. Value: 0.9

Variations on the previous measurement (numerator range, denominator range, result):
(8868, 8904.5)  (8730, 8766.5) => 0.97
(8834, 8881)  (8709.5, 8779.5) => 0.96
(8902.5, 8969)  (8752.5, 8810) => 0.99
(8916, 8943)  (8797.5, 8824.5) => 0.93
